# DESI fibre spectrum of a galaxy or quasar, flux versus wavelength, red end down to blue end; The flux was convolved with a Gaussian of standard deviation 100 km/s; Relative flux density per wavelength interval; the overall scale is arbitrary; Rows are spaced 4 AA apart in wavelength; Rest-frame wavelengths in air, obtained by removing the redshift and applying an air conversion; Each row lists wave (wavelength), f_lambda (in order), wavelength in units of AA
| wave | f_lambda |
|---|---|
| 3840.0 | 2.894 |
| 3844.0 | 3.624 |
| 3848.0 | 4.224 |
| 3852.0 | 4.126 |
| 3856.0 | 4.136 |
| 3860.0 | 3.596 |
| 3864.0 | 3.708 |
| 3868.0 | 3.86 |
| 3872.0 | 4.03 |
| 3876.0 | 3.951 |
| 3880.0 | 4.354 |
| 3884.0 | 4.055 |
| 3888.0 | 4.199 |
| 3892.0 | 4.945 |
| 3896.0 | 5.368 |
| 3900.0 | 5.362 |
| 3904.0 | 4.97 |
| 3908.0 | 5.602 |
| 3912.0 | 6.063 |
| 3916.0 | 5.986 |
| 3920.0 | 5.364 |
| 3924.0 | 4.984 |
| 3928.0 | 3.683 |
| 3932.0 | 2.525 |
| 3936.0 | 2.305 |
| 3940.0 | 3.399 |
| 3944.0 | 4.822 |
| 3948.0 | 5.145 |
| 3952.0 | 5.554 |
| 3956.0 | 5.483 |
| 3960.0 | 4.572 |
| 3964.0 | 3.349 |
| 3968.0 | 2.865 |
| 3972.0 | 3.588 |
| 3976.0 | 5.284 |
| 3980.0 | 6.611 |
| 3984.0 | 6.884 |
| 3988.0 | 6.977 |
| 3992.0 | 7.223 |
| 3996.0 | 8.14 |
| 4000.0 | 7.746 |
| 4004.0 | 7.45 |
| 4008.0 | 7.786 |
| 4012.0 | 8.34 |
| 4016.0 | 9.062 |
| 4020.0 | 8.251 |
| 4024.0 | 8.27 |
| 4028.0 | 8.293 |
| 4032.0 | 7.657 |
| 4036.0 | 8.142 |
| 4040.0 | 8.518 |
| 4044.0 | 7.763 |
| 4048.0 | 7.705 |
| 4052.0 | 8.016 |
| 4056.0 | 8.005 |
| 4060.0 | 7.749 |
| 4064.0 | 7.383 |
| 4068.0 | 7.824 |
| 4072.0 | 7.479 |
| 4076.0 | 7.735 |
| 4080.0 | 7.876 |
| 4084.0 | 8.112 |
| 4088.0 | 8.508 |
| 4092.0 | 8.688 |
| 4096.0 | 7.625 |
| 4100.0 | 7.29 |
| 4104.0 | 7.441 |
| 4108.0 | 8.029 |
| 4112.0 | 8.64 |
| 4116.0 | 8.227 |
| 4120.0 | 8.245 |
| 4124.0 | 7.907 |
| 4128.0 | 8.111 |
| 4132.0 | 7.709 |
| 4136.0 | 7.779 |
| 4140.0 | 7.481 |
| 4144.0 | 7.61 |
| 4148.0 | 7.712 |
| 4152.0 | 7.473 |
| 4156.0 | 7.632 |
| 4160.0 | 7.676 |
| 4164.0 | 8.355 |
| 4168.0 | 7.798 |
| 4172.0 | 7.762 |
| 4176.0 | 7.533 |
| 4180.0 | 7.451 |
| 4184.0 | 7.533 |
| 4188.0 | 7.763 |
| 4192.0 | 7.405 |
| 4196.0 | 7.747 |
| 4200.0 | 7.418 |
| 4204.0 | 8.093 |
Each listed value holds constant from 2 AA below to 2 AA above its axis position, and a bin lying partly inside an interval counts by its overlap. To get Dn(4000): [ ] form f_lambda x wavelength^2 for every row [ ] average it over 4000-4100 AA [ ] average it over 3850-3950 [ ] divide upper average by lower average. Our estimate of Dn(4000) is 1.95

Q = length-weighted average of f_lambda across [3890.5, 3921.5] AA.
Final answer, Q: 5.47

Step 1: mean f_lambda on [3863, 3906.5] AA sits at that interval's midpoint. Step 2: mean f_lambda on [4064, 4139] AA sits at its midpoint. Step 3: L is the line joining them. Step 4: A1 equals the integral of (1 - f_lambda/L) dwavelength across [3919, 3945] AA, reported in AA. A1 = 7.1 AA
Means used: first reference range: 4.47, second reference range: 7.94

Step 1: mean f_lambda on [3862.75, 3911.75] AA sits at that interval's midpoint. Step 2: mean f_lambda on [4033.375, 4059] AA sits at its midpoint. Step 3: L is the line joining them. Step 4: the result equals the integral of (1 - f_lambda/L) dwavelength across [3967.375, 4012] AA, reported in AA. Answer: 1.52 AA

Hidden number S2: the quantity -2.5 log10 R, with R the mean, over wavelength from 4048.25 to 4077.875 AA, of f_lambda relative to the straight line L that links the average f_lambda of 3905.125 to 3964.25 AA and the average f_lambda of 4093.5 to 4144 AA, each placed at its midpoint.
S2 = -0.13 mag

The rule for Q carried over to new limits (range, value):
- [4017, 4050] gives 8.1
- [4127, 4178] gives 7.73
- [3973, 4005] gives 6.92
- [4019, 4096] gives 7.99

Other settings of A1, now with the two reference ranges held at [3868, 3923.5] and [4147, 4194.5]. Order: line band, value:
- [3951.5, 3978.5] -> 6.0 AA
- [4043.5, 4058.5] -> -3.3 AA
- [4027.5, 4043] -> -4.4 AA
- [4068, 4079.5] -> -1.7 AA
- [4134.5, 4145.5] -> -0.4 AA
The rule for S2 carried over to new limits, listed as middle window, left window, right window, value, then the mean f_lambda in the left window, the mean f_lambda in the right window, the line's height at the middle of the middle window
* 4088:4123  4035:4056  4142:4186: -0.027 mag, 8.02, 7.68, 7.85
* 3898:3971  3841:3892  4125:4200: 0.061 mag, 4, 7.69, 4.85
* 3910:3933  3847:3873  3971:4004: 0.080 mag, 3.94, 6.7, 5.27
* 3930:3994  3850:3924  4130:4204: 0.152 mag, 4.66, 7.67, 5.46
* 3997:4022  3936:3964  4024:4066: -0.212 mag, 4.54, 7.94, 6.67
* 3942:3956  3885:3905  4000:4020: 0.228 mag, 4.92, 8.13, 6.43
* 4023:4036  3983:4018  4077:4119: -0.031 mag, 7.76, 8.04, 7.84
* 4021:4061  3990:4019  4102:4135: -0.004 mag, 7.97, 8.03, 7.99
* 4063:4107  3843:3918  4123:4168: -0.117 mag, 4.55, 7.77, 7.03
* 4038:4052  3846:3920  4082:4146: -0.151 mag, 4.61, 7.96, 6.96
